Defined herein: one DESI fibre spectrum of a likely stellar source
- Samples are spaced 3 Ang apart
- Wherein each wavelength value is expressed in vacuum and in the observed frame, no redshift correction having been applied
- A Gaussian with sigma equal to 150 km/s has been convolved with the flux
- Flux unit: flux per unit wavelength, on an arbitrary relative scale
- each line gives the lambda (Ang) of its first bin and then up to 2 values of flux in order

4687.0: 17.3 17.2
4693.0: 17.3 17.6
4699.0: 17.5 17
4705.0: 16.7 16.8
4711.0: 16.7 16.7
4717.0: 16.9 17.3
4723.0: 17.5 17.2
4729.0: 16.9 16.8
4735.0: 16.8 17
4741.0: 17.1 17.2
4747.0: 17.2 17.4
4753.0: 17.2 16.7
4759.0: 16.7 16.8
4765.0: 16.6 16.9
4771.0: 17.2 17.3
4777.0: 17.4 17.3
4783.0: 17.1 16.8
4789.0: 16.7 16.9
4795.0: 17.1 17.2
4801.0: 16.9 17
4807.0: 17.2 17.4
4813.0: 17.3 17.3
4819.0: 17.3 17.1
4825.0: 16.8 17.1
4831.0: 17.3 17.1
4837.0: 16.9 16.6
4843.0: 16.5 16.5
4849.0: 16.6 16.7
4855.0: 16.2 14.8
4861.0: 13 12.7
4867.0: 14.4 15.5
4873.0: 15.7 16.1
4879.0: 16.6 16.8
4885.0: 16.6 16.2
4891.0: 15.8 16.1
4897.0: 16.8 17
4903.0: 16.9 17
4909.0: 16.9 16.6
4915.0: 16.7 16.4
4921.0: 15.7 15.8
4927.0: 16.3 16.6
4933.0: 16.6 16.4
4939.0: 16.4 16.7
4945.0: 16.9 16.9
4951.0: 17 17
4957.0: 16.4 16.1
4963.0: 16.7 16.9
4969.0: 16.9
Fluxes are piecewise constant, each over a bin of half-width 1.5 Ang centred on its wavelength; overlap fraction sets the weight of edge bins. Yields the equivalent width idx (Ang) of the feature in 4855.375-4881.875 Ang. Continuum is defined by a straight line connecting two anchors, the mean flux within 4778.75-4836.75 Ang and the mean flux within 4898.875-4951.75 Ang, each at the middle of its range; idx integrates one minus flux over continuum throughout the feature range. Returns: 2.87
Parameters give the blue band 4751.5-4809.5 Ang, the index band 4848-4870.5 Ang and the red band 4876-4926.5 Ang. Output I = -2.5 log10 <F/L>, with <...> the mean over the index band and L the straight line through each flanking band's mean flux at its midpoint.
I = 0.12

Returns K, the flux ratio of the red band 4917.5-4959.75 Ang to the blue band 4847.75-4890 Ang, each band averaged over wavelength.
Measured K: 1.06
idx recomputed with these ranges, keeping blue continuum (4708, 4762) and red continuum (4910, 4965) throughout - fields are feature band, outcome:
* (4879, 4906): 0.11 Ang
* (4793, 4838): -0.86 Ang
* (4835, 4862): 1.10 Ang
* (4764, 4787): -0.25 Ang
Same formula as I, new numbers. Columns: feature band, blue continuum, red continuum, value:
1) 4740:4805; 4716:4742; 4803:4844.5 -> 0.00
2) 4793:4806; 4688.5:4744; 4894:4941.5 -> -0.01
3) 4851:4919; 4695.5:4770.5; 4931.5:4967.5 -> 0.05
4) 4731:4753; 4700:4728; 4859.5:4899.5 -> -0.02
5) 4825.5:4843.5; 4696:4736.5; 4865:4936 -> -0.03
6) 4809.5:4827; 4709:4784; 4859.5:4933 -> -0.04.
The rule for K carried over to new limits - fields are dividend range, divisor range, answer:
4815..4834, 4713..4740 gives 1.01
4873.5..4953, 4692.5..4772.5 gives 0.97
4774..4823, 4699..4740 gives 1.01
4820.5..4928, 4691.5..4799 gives 0.95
